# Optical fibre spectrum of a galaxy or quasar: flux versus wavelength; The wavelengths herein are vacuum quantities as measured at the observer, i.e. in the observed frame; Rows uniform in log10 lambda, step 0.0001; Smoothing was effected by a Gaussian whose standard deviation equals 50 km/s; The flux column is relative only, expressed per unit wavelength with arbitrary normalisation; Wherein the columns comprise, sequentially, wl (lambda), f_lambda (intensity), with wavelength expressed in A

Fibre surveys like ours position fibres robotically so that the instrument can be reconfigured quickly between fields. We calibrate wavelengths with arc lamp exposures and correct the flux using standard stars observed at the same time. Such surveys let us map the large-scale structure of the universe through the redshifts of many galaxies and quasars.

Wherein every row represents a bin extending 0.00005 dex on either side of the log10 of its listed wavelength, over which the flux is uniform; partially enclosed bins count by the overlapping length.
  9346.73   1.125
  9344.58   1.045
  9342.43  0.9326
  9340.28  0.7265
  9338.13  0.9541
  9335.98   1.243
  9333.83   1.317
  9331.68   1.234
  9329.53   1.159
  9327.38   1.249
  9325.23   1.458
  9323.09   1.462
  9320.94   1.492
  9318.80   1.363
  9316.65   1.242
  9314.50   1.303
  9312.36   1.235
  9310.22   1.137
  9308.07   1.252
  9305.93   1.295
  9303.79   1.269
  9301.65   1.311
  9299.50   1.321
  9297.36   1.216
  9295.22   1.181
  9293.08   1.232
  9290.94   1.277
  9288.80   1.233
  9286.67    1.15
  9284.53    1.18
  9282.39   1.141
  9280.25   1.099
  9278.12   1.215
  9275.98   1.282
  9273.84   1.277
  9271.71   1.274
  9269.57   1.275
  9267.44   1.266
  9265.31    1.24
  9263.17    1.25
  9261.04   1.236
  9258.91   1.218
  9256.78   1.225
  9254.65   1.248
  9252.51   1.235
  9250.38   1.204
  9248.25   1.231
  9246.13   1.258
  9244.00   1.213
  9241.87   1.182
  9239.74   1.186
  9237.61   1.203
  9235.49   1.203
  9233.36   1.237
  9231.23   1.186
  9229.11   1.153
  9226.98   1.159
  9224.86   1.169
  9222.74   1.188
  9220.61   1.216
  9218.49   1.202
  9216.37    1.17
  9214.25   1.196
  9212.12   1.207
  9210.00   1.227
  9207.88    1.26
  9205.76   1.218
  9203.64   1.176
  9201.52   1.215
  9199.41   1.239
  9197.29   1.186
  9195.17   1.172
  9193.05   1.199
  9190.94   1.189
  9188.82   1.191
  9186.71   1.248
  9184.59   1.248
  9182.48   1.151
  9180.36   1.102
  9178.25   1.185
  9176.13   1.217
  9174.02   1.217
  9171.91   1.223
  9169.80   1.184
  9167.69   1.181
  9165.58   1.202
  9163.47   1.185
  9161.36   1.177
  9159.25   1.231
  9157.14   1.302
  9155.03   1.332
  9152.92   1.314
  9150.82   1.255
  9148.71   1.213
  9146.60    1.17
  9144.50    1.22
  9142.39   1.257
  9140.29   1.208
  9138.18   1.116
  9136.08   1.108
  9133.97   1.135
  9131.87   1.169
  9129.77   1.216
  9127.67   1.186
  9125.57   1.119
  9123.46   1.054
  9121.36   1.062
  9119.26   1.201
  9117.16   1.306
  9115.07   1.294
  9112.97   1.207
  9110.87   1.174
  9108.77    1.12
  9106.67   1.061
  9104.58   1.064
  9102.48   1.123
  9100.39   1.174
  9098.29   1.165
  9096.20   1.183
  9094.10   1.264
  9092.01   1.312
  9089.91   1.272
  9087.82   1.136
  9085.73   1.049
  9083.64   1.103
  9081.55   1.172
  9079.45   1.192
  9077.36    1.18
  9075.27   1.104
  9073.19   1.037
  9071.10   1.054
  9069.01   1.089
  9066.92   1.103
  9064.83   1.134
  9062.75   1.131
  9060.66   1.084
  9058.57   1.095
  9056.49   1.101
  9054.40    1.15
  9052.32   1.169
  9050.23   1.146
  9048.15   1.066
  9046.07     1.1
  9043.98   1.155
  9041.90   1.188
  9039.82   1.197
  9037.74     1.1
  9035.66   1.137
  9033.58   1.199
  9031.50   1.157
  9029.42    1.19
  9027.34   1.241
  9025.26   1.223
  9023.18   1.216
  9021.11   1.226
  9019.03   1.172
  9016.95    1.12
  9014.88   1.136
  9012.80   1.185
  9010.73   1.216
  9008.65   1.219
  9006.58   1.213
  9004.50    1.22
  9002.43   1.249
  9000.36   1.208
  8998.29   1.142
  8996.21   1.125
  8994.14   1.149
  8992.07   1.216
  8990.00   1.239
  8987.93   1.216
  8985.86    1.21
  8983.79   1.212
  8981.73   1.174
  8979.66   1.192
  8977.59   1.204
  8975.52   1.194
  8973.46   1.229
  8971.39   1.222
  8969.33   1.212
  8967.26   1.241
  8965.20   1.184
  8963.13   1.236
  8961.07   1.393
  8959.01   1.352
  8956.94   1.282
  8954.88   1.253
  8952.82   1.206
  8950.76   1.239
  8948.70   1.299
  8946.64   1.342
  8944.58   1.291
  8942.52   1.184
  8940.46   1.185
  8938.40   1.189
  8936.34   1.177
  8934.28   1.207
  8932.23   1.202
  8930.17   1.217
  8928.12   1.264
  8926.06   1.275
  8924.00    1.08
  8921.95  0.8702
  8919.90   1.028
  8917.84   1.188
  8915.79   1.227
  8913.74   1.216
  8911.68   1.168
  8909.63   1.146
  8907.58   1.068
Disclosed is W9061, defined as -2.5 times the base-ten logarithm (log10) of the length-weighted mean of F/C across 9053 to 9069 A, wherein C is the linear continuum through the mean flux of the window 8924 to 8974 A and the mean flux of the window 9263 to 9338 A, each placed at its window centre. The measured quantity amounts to 0.12 mag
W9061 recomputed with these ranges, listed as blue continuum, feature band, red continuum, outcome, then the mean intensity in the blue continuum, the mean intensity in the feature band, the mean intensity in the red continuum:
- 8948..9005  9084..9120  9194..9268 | 0.033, 1.22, 1.18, 1.21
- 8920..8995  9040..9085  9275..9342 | 0.090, 1.22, 1.12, 1.23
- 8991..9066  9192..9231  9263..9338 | 0.027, 1.17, 1.2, 1.26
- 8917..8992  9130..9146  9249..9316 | 0.045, 1.21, 1.18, 1.23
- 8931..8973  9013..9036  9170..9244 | 0.042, 1.24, 1.18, 1.2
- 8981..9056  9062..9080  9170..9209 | 0.070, 1.18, 1.11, 1.2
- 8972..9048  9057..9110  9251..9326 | 0.065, 1.19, 1.14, 1.26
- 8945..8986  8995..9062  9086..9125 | 0.042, 1.25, 1.17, 1.17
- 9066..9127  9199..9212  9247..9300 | -0.021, 1.15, 1.22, 1.23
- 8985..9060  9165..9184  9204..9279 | 0.018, 1.17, 1.19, 1.22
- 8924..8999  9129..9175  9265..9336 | 0.032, 1.22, 1.21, 1.26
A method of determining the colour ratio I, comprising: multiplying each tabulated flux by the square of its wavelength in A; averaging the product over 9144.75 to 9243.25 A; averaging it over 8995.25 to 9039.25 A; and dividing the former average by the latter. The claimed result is 1.1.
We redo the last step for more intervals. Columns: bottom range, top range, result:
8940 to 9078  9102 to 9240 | 1.04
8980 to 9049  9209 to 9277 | 1.08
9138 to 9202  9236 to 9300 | 1.03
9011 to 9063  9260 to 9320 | 1.13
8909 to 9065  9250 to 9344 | 1.11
